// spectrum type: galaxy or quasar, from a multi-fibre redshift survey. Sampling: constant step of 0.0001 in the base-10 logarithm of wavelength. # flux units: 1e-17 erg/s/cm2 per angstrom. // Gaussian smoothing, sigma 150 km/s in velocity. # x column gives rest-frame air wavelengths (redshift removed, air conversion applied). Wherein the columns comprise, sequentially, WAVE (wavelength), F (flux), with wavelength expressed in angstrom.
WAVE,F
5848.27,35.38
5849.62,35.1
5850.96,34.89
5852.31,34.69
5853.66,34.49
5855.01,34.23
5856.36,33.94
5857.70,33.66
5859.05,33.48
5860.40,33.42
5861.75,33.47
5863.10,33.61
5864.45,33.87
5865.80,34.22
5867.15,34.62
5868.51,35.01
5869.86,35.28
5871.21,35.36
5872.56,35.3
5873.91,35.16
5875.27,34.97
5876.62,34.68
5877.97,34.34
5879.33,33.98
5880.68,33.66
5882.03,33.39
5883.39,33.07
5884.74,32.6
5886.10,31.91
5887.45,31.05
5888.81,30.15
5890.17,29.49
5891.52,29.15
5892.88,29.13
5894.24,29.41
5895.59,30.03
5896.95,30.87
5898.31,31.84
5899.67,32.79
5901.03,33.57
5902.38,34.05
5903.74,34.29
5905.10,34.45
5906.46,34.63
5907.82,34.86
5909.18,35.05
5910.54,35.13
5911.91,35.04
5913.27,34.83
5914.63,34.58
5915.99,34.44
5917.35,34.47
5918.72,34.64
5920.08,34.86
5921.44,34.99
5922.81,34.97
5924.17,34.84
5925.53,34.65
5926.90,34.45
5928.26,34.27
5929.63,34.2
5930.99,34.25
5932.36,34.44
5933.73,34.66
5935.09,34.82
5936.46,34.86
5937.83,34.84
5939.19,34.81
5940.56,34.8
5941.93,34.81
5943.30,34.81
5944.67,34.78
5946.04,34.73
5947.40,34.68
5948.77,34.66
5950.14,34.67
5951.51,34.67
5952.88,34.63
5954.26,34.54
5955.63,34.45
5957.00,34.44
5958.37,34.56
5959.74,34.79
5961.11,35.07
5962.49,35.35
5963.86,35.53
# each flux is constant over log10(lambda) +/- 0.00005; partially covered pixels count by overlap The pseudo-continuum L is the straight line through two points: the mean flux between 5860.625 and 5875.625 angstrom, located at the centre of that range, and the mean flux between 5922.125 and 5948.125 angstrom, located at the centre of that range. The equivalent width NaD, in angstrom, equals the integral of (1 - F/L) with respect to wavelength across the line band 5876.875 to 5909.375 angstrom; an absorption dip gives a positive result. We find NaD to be 2.07 angstrom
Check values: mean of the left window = 34.6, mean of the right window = 34.7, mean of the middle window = 32.4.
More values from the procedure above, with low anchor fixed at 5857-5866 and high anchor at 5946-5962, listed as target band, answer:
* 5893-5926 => 0.4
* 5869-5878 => -0.3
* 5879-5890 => 0.5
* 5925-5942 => -0.1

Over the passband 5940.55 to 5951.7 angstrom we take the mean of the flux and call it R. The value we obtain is 34.7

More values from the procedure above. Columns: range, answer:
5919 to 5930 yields 34.7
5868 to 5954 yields 33.9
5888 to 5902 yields 30.7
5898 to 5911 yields 34.1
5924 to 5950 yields 34.7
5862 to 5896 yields 33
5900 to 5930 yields 34.6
